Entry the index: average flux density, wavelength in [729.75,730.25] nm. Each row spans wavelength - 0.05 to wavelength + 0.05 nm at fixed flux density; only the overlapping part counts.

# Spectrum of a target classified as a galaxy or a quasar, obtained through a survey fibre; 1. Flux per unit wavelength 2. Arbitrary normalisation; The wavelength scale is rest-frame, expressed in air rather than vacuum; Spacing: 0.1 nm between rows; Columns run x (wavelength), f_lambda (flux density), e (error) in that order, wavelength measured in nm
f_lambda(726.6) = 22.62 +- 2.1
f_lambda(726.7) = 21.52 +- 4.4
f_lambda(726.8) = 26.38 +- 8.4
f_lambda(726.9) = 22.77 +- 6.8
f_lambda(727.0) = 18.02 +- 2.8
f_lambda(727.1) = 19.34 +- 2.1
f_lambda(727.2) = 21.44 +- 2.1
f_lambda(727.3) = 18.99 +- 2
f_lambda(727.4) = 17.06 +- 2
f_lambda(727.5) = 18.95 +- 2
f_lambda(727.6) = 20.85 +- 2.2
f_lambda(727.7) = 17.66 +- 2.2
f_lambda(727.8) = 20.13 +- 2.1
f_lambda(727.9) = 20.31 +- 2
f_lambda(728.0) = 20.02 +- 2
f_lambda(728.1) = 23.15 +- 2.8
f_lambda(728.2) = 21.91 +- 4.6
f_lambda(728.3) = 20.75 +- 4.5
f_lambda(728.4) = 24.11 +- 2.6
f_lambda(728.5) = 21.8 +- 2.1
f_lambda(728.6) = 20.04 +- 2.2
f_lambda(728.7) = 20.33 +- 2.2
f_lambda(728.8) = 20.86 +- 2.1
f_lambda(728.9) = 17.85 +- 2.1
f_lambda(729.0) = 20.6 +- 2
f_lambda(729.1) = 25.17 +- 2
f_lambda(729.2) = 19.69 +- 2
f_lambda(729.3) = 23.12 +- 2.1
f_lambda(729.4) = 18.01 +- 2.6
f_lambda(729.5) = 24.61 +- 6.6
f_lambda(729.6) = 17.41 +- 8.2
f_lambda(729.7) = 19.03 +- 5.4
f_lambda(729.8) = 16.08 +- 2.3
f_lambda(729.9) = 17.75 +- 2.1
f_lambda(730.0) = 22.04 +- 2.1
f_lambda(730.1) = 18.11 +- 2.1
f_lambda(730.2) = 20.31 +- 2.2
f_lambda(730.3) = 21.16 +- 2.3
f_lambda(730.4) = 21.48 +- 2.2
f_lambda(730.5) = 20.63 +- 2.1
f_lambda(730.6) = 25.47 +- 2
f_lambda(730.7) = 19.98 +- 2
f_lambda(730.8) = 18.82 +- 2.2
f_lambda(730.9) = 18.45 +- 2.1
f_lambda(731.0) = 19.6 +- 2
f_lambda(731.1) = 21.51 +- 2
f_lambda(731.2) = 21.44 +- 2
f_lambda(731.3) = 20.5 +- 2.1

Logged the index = 18.9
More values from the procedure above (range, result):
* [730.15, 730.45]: 21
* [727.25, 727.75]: 18.7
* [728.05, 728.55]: 22.3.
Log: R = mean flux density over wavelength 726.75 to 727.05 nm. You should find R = 22.4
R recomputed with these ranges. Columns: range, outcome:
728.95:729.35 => 22.1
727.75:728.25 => 21.1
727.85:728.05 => 20.2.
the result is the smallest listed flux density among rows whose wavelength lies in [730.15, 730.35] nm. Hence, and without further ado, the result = 20.31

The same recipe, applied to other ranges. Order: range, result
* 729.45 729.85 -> 16.08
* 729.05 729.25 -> 19.69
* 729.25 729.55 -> 18.01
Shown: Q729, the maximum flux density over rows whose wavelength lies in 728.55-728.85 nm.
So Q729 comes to 20.86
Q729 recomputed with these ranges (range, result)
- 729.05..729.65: 25.17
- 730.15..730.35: 21.16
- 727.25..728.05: 20.85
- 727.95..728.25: 23.15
